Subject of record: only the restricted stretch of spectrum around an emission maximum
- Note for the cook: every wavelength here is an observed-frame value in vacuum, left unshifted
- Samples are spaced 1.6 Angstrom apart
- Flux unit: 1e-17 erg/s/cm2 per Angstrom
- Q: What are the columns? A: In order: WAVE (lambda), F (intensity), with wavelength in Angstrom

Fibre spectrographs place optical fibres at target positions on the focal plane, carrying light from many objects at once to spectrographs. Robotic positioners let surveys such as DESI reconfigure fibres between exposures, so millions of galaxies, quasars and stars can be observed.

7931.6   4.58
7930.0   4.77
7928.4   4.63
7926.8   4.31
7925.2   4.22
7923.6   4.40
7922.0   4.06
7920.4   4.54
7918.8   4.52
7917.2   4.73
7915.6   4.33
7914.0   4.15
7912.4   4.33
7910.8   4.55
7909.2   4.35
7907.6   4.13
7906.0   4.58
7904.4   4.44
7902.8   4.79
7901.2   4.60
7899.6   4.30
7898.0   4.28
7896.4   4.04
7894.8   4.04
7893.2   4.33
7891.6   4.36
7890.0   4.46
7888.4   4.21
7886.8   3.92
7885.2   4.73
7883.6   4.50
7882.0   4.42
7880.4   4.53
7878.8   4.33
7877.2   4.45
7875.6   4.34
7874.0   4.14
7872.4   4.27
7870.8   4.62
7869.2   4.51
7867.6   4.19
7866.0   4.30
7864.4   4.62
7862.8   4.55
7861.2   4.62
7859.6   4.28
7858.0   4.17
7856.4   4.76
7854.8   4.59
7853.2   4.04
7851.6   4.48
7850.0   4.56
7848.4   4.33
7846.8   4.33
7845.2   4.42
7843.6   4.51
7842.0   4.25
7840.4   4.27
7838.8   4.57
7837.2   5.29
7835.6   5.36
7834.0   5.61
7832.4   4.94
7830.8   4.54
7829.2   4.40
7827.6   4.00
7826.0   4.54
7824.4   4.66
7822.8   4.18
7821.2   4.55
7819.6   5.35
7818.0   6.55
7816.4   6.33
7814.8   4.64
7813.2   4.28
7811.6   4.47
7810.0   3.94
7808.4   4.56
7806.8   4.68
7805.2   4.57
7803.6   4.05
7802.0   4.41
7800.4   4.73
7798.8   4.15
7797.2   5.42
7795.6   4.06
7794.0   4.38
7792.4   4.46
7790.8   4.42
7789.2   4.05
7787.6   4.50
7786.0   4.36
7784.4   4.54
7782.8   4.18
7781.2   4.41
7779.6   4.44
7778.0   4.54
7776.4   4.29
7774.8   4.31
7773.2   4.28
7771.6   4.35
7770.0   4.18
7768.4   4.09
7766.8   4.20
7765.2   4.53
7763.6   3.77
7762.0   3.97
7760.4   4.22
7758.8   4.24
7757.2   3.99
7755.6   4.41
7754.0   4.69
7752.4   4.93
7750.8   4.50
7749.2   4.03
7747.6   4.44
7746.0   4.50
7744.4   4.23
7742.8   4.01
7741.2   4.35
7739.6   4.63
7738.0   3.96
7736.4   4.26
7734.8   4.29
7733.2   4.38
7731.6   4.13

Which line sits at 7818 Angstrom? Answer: [S II]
